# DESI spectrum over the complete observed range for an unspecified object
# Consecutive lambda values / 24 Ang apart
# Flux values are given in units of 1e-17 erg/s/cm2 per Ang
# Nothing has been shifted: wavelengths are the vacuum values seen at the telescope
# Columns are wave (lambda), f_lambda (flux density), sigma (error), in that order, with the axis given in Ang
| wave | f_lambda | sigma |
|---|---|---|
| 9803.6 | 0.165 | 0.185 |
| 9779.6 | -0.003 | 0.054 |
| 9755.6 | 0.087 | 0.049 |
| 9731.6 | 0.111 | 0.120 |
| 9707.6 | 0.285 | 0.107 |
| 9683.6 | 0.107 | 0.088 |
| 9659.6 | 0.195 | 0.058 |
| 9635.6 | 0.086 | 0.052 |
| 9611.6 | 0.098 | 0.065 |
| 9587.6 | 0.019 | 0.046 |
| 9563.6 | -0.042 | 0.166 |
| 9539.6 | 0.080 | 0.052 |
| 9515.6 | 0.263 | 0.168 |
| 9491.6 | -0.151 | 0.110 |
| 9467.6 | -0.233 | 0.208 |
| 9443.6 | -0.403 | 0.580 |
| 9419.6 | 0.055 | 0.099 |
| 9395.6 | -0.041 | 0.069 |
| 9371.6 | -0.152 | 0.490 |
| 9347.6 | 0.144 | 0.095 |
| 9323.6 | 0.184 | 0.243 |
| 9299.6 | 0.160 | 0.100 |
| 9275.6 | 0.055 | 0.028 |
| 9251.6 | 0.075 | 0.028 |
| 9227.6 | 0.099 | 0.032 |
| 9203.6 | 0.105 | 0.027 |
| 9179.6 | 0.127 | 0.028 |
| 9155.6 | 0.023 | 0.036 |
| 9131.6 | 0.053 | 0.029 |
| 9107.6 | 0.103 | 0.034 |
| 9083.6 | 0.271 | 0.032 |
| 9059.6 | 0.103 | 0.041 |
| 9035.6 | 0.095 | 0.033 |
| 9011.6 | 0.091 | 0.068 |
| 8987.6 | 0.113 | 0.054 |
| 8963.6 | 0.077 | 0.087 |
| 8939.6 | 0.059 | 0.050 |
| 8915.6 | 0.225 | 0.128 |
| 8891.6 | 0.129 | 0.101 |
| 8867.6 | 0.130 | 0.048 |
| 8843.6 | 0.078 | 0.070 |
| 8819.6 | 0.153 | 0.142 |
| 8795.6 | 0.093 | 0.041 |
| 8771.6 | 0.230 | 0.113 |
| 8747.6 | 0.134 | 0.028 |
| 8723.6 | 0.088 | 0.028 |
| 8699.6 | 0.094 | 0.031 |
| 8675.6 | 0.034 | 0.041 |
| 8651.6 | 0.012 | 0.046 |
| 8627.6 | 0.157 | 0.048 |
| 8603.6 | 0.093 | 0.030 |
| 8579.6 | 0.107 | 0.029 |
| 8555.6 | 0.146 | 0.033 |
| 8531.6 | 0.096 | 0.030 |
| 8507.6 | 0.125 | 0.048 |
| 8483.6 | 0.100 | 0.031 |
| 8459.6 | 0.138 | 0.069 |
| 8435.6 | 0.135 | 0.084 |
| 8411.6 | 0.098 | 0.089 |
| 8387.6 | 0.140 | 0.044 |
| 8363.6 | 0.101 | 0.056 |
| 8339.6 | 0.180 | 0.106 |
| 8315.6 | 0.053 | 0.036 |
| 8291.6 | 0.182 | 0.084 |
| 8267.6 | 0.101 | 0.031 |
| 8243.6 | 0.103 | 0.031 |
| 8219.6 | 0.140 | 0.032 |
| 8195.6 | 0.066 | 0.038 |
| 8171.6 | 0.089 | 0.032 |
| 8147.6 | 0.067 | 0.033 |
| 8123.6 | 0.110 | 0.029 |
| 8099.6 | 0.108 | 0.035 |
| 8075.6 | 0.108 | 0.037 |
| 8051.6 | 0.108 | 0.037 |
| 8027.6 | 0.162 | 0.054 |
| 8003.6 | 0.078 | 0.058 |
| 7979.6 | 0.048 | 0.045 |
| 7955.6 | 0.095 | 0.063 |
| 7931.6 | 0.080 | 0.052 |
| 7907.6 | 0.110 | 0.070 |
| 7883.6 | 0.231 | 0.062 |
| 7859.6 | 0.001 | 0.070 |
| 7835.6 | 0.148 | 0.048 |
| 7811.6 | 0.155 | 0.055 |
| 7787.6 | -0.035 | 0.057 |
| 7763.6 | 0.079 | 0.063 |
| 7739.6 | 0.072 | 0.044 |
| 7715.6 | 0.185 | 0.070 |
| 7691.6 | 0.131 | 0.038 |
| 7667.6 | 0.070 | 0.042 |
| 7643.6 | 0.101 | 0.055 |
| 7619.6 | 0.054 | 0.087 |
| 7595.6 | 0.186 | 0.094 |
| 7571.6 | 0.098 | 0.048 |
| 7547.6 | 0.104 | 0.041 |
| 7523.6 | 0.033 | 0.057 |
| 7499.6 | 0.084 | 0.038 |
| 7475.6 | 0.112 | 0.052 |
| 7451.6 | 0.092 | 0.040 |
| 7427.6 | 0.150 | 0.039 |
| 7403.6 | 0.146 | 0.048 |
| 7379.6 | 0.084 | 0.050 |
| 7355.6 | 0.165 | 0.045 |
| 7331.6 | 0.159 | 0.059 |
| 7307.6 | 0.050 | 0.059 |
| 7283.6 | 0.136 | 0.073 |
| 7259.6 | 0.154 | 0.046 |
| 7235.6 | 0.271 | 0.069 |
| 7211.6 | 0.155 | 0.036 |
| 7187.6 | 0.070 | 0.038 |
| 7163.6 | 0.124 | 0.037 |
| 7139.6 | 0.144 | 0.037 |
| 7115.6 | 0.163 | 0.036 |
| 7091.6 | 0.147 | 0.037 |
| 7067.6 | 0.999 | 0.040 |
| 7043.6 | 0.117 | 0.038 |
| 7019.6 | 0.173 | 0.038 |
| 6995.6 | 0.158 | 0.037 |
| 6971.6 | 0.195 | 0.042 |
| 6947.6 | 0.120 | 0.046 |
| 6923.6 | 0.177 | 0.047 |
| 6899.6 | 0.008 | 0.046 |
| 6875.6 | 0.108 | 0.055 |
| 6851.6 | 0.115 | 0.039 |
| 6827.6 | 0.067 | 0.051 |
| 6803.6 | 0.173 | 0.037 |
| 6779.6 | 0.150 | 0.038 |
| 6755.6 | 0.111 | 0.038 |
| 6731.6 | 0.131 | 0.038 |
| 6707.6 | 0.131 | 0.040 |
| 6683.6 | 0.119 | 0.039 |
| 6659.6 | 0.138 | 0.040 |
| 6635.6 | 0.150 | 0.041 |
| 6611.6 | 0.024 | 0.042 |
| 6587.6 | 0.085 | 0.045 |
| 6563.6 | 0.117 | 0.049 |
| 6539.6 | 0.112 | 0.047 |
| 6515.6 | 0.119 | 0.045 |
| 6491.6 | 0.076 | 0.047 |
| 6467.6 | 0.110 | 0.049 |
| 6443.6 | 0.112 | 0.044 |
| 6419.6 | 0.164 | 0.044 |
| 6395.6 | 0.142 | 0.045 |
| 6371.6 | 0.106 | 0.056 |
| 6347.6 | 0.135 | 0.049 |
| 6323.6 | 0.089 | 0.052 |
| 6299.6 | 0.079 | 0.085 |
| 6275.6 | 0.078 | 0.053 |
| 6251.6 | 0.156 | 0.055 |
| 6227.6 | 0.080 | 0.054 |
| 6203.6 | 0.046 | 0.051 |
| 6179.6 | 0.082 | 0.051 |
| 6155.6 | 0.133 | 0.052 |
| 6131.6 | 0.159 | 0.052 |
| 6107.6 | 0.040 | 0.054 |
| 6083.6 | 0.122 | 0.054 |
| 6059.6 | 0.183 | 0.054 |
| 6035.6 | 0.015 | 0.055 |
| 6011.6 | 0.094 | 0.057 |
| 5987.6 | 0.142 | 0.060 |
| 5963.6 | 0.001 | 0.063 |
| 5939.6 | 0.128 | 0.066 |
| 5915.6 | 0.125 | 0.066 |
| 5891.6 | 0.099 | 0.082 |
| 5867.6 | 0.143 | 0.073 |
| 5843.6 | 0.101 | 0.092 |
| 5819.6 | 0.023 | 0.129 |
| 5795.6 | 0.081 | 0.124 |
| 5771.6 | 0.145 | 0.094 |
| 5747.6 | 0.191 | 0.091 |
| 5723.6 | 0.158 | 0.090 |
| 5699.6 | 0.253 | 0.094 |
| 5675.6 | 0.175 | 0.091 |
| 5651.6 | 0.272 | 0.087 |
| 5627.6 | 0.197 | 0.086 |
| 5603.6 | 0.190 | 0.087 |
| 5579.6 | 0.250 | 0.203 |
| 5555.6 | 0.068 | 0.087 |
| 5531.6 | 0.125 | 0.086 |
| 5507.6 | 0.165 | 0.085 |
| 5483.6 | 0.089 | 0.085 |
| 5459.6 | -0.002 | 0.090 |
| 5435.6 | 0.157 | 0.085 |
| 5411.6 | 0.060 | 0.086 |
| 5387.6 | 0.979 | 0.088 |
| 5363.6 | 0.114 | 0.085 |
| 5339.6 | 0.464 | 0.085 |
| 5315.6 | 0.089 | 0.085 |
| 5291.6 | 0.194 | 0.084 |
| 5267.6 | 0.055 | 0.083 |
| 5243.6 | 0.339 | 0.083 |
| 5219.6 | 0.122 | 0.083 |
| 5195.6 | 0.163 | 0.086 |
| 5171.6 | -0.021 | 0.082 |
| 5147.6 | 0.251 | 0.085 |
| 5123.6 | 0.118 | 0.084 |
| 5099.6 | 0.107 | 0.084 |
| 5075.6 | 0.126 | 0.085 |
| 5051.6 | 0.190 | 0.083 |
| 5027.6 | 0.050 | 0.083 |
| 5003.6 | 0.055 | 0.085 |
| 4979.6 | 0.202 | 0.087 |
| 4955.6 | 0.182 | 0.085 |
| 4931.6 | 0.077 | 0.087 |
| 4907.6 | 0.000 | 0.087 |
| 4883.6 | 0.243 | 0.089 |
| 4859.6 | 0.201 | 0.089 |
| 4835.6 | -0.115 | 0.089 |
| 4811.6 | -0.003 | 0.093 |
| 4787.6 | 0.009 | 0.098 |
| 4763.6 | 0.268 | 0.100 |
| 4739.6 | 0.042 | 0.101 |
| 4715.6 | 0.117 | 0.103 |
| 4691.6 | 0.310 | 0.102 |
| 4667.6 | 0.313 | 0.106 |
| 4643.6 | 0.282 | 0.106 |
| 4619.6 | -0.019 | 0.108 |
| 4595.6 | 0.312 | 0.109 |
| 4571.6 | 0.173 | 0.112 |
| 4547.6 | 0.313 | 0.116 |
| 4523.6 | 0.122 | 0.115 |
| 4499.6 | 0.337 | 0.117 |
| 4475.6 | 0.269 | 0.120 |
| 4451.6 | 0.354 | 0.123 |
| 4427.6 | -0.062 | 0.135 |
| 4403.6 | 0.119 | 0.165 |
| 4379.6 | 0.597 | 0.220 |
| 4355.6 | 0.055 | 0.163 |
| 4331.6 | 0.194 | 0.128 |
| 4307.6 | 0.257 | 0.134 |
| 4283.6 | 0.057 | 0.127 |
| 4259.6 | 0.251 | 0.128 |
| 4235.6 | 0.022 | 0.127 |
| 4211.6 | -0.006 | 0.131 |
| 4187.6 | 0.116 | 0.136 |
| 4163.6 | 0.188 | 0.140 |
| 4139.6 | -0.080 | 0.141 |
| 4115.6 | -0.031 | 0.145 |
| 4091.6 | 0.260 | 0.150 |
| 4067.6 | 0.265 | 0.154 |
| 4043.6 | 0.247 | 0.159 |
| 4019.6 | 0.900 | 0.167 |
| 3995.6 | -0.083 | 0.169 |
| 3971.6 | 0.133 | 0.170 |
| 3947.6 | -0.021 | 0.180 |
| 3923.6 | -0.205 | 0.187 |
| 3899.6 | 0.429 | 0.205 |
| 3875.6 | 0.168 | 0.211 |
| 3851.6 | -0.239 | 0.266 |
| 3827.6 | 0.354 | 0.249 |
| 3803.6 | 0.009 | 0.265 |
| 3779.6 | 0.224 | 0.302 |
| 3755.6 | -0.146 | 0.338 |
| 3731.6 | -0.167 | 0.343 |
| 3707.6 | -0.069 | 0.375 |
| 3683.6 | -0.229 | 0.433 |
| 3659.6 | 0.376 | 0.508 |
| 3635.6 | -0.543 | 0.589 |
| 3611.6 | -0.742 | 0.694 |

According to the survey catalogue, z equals 0.08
